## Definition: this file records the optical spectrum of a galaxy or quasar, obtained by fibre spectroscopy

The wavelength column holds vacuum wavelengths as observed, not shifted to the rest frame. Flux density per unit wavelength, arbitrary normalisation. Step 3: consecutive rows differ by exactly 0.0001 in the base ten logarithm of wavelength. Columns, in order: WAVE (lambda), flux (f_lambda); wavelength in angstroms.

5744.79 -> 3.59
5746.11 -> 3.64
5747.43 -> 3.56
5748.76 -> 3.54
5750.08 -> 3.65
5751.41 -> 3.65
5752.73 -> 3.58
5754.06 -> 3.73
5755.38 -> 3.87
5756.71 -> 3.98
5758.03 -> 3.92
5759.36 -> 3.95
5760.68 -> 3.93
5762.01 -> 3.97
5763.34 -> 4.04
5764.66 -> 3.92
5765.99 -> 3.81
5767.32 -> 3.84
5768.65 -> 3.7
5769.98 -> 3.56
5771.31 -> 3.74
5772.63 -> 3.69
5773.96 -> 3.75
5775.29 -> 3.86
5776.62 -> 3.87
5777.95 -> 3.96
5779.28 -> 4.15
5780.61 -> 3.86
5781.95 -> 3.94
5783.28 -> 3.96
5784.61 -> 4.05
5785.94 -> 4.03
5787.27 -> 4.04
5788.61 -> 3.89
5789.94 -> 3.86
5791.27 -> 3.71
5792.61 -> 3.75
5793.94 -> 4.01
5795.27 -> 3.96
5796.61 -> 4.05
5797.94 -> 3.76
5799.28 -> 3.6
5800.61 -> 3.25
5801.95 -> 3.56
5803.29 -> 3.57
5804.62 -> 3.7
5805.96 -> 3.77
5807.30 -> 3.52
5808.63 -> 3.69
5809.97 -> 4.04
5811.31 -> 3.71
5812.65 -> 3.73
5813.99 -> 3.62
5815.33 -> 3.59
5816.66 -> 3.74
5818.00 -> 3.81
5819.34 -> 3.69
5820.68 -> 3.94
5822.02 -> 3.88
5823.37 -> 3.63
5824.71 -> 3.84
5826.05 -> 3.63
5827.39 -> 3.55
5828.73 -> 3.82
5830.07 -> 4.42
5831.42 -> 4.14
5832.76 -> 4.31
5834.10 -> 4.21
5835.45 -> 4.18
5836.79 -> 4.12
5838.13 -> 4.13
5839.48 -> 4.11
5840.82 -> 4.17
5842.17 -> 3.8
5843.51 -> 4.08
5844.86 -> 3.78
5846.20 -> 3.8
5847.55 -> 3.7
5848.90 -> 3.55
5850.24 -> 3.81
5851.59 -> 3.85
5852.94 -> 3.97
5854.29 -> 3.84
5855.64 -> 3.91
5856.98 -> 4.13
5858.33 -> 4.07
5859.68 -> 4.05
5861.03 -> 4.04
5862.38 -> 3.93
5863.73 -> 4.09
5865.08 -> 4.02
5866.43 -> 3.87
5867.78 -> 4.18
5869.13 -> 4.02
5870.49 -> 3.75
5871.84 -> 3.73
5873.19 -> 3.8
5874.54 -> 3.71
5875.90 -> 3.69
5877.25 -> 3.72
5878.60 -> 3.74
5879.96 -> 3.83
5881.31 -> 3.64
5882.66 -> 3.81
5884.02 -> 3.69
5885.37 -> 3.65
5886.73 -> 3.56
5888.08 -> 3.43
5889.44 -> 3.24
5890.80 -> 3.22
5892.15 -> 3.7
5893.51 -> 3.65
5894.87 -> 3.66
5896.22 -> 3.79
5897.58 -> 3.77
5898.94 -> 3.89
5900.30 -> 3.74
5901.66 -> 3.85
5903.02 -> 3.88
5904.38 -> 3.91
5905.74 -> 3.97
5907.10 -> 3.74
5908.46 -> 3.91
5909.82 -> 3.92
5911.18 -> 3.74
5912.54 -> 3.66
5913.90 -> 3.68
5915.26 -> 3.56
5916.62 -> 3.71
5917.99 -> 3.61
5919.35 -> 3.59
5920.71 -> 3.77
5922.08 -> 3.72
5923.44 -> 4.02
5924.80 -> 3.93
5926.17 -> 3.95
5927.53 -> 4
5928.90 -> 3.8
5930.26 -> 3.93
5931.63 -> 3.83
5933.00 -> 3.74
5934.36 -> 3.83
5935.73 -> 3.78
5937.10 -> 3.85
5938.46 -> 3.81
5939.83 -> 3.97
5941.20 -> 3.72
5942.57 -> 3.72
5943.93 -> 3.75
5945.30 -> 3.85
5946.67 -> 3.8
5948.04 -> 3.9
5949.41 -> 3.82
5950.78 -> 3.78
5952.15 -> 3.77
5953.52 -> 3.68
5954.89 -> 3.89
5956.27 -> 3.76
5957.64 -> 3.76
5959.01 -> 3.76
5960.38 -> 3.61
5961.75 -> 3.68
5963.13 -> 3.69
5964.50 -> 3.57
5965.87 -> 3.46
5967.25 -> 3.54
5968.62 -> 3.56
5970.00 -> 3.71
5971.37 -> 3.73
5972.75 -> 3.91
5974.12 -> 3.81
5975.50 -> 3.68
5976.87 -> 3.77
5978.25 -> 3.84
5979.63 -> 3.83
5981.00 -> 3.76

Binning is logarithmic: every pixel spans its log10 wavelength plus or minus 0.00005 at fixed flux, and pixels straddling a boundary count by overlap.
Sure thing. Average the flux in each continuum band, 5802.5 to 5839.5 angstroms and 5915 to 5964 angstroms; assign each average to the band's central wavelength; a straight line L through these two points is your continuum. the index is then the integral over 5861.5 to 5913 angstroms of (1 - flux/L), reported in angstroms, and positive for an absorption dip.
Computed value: 0.7 angstroms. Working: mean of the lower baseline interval 3.86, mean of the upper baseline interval 3.79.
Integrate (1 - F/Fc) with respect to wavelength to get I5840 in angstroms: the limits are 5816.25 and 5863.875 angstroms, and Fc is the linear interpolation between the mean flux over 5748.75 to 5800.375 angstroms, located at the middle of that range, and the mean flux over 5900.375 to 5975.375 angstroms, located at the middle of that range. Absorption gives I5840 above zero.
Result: -1.5 angstroms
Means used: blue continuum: 3.85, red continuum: 3.77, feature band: 3.94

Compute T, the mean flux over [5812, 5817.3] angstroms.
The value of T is 3.67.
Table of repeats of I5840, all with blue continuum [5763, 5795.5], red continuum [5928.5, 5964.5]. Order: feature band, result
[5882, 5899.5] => 0.9 angstroms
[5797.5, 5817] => 1.0 angstroms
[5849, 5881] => -0.5 angstroms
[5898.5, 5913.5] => -0.1 angstroms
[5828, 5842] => -1.1 angstroms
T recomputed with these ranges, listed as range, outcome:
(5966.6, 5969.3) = 3.56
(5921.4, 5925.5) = 3.89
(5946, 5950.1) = 3.84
